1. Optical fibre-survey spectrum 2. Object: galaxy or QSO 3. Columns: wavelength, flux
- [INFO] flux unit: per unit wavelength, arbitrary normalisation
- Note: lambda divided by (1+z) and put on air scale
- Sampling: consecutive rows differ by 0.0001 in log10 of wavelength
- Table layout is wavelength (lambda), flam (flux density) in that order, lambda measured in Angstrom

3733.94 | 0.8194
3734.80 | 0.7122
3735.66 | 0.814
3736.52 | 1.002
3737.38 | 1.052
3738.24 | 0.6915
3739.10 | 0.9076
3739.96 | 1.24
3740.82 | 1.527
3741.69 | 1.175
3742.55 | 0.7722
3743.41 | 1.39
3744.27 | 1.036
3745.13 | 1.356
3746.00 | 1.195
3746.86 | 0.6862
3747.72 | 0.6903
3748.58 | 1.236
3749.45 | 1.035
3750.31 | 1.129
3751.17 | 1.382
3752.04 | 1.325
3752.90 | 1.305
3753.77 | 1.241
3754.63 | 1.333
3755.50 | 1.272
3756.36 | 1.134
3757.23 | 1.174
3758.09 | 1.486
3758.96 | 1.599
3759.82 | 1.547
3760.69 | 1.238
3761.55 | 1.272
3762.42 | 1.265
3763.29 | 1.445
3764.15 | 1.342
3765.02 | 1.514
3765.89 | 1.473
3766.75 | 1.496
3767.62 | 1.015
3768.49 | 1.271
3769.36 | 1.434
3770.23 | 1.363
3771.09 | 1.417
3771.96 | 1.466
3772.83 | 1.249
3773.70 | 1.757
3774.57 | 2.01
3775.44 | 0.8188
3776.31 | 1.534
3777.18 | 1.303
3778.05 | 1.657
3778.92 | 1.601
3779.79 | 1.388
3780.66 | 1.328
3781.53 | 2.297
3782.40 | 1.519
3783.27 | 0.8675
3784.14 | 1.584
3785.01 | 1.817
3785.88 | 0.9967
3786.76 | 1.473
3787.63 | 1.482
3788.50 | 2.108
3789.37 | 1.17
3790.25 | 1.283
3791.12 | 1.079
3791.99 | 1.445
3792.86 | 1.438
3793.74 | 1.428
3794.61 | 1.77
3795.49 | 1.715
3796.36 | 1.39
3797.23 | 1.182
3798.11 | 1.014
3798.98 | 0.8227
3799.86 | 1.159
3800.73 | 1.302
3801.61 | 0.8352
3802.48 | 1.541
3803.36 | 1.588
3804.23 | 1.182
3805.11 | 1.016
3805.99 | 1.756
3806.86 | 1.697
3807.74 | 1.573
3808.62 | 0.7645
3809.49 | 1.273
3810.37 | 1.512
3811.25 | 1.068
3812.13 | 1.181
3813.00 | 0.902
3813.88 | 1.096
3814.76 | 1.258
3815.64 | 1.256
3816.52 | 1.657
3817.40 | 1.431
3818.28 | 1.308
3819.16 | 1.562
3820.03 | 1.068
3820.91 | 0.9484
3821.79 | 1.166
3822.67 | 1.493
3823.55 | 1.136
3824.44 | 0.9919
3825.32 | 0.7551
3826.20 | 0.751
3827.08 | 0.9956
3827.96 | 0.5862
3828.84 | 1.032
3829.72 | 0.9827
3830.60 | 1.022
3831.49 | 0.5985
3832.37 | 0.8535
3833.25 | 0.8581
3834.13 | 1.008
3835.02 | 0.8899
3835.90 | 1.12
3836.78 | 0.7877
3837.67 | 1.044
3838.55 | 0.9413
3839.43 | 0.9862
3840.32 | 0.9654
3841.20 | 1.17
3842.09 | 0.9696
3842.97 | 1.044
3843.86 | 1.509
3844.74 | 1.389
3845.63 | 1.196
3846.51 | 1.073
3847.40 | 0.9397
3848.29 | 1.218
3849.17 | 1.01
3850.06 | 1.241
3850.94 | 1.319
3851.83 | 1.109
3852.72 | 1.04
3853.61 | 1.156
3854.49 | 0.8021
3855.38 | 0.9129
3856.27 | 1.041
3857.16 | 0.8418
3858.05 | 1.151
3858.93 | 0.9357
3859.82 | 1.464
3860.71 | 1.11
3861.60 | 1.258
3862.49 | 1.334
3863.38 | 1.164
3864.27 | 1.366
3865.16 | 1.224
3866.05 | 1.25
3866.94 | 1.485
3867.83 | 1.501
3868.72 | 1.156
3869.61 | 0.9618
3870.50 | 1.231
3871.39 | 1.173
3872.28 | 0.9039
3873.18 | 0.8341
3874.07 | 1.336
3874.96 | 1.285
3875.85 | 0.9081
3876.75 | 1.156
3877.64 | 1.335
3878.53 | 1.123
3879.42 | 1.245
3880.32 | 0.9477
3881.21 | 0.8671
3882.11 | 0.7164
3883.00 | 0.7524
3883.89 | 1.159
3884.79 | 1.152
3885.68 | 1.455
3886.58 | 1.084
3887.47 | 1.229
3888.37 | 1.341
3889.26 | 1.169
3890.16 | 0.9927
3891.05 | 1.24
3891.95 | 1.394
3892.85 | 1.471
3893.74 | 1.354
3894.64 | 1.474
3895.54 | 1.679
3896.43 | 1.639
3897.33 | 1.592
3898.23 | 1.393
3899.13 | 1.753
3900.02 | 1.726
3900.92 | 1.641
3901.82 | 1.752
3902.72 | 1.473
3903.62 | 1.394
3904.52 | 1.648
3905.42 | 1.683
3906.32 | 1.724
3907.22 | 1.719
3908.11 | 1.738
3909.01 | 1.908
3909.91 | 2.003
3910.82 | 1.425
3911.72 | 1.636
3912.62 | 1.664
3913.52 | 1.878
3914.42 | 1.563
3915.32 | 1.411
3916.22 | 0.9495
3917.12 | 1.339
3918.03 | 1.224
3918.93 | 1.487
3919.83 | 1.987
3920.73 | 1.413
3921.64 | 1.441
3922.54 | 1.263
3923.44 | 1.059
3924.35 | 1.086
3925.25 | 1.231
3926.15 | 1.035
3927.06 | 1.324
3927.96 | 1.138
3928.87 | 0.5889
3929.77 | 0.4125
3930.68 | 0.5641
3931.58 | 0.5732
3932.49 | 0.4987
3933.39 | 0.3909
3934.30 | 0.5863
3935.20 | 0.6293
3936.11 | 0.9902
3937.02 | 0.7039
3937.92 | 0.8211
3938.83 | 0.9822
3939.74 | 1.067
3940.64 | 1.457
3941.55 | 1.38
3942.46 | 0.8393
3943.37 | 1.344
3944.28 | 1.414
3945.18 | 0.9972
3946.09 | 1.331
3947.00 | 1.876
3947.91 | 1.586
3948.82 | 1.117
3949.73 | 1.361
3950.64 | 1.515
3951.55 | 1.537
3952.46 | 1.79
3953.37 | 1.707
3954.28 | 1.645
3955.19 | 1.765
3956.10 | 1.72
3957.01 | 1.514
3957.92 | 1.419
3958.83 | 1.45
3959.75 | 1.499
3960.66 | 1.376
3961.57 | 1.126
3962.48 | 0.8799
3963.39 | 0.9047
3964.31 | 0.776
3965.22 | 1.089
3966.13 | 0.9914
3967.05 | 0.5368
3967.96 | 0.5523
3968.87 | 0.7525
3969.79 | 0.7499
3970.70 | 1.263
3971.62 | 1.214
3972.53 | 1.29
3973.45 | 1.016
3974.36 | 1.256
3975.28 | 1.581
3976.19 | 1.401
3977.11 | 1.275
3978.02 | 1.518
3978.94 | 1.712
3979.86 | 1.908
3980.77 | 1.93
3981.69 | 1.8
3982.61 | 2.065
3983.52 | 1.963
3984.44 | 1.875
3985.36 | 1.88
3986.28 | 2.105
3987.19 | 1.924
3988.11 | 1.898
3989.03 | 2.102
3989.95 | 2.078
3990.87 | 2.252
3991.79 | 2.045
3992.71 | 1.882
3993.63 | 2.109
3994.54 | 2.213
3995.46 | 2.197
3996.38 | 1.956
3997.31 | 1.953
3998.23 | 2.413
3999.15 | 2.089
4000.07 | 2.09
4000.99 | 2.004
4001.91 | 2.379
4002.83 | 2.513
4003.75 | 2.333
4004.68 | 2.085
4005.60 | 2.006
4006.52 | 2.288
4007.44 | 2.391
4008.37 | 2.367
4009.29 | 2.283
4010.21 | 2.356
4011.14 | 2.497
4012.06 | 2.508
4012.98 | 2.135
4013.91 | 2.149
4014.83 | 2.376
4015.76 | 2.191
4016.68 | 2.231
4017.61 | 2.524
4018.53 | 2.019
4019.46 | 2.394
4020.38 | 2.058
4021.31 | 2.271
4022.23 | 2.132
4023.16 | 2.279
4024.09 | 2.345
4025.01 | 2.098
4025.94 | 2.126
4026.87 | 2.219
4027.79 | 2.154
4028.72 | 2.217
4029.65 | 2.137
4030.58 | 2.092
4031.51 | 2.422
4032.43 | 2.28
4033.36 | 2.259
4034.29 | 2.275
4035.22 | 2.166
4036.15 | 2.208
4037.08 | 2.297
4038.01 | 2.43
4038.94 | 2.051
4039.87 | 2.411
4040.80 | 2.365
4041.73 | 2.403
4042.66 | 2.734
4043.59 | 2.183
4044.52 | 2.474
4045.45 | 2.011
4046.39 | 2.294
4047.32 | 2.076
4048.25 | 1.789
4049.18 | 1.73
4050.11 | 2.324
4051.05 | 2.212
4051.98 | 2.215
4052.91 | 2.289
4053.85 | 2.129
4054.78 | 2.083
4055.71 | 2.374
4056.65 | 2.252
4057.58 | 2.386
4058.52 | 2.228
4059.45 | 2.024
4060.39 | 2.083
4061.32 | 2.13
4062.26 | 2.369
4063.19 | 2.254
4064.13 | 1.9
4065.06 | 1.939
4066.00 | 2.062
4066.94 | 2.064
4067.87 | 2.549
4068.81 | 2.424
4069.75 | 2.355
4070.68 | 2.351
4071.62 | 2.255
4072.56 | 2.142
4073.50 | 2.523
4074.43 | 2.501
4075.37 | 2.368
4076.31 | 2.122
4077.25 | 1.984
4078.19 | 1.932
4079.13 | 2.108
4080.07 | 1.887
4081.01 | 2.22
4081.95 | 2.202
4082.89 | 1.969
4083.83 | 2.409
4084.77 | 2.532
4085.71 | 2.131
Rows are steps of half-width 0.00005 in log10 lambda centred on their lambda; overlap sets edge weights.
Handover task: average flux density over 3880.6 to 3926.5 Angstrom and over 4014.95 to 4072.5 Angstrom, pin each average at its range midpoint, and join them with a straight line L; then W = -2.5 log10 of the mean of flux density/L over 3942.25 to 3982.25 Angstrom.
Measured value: 0.300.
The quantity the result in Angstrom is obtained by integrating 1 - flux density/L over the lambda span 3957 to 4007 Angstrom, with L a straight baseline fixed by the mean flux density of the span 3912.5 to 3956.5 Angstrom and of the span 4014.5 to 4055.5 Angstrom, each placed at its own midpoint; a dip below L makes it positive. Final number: 1.5 Angstrom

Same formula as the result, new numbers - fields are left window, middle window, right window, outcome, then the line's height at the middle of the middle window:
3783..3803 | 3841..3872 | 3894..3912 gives 7.30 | 1.52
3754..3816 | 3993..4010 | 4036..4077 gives -1.19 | 2.06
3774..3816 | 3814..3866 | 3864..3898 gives 7.74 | 1.29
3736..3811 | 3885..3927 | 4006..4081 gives 7.05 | 1.77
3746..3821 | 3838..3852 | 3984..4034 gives 3.94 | 1.57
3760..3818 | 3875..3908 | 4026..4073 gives 7.01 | 1.71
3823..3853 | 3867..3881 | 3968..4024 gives 1.00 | 1.23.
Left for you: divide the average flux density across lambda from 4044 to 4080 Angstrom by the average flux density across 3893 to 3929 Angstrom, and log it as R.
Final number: 1.47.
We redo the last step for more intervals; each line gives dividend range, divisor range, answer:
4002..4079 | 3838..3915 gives 1.74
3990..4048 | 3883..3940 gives 1.74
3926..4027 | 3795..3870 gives 1.42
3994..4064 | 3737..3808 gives 1.67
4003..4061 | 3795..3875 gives 1.96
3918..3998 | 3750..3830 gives 1.04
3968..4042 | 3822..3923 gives 1.65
